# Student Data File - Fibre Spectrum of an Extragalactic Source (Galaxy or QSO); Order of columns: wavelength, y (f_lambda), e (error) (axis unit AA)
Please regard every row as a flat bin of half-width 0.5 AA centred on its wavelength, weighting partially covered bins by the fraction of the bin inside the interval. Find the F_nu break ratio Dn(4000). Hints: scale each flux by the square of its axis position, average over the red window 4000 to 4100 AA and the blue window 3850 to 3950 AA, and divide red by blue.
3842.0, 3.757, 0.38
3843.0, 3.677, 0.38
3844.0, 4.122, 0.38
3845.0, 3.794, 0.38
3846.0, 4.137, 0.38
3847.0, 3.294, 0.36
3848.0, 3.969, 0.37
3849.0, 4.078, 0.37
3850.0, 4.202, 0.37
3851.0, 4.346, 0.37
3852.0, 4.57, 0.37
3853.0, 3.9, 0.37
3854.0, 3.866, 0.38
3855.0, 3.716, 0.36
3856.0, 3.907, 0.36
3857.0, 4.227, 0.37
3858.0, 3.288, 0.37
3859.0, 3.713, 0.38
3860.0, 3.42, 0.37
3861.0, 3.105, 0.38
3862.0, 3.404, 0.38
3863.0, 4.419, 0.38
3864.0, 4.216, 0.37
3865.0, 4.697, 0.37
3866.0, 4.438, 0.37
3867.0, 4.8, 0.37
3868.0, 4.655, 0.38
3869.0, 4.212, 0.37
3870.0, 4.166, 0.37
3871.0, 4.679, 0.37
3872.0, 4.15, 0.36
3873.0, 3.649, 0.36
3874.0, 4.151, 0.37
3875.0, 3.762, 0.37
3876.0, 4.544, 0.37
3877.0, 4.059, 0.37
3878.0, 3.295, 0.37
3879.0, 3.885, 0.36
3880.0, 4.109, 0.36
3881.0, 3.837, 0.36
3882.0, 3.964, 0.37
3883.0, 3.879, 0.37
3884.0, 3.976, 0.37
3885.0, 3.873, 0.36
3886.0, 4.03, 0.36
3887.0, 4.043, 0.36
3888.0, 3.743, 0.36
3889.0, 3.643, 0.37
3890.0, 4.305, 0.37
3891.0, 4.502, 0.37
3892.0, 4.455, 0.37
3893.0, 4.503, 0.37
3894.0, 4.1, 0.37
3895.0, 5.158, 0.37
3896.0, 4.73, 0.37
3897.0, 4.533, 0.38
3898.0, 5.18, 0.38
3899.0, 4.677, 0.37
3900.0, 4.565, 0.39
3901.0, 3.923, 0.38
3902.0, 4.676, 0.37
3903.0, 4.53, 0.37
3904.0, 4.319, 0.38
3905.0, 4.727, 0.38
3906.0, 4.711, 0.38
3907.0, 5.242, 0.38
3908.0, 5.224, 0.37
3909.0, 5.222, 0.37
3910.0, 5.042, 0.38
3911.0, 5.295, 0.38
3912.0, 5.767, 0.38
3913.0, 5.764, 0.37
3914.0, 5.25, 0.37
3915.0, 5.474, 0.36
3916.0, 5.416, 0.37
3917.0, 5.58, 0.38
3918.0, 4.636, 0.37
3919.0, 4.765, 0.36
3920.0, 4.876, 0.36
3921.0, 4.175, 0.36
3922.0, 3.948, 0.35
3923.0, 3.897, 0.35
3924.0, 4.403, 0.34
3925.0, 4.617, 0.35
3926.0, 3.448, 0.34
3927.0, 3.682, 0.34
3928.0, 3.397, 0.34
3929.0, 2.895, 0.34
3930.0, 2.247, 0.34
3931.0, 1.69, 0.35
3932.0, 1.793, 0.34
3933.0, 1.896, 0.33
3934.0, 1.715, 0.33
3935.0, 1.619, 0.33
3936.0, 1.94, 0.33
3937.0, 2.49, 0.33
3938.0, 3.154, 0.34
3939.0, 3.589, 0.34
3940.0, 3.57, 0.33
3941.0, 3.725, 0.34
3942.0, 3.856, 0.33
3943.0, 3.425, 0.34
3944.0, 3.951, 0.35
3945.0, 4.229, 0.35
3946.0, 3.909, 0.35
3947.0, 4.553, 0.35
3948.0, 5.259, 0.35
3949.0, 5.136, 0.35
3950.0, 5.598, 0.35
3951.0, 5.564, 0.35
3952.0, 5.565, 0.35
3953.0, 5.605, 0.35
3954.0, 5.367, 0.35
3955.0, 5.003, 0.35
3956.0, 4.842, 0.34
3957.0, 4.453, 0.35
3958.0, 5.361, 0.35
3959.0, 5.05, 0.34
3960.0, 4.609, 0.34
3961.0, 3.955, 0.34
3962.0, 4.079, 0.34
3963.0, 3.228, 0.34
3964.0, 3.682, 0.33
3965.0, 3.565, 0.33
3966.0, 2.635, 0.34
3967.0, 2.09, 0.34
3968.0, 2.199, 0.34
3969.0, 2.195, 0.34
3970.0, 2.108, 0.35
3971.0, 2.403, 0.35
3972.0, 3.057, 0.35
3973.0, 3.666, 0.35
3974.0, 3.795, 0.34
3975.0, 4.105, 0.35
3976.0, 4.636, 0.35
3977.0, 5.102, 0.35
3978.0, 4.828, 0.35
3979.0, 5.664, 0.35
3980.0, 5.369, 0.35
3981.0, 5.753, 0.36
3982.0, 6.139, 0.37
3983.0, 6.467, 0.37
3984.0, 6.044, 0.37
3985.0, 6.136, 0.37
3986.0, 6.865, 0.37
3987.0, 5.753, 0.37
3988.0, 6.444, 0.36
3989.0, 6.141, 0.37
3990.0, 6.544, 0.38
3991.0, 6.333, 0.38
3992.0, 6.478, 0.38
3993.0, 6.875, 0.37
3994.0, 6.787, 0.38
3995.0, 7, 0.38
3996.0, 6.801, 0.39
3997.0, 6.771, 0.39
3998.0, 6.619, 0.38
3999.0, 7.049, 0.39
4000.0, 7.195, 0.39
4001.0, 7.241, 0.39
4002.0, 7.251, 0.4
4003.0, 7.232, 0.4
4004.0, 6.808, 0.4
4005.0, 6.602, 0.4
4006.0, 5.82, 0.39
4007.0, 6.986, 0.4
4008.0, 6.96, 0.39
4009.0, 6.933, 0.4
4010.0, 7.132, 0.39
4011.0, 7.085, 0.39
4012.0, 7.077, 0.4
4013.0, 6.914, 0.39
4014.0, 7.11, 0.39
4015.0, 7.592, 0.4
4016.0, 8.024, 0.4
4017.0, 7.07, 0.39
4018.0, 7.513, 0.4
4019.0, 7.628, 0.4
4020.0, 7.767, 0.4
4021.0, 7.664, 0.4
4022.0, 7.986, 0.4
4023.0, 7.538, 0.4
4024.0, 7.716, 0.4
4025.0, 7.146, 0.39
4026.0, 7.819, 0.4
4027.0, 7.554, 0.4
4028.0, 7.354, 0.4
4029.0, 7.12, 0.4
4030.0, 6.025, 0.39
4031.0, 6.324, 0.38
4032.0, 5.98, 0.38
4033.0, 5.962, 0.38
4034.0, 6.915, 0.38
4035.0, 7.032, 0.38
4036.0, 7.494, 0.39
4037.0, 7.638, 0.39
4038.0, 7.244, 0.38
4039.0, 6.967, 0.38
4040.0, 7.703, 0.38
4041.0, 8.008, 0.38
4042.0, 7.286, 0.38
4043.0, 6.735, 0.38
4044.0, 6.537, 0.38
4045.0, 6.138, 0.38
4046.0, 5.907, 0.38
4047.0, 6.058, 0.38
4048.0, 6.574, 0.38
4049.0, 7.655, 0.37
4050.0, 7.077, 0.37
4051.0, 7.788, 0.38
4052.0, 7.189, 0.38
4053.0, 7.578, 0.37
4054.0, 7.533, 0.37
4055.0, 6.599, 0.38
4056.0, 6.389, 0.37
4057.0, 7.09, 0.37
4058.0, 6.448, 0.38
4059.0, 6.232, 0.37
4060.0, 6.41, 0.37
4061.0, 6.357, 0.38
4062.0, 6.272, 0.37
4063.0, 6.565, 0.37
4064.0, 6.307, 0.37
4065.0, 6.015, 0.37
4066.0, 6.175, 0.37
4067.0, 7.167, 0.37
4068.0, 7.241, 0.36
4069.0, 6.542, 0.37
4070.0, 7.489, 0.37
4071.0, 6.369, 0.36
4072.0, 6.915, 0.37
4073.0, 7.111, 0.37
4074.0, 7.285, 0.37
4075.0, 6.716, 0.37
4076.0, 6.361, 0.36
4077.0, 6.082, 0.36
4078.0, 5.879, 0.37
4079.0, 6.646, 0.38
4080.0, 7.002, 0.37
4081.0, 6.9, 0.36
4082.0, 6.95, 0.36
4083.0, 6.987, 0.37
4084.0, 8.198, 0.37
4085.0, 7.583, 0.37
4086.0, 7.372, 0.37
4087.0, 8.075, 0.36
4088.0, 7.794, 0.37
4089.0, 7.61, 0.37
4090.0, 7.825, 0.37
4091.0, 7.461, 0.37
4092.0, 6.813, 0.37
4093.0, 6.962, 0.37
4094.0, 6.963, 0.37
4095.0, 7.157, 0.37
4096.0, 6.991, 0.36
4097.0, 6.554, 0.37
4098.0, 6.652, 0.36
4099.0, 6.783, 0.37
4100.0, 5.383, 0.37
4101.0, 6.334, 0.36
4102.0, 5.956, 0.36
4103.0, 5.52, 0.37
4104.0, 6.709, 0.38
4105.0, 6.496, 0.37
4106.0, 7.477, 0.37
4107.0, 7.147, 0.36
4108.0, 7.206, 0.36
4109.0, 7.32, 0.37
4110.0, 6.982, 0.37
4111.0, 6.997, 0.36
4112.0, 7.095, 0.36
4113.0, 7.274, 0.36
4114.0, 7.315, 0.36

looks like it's 1.8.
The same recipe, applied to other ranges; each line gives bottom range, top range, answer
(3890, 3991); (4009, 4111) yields 1.69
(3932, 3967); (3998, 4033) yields 1.87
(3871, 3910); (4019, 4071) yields 1.73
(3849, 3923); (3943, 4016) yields 1.31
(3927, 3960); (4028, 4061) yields 1.88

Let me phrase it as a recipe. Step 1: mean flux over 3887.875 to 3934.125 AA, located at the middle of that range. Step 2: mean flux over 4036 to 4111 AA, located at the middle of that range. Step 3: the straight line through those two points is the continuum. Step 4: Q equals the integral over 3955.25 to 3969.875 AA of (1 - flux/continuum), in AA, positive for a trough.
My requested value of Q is 4.1 AA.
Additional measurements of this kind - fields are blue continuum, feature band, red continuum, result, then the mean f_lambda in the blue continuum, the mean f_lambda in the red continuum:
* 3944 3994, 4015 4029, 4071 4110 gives -4.55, 4.8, 6.92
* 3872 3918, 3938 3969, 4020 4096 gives 6.82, 4.52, 6.99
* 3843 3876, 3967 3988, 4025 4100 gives 4.17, 4.04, 6.92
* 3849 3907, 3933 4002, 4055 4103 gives 8.34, 4.19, 6.8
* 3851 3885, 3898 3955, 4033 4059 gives 8.52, 4.02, 6.99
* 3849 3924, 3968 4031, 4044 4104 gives -4.74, 4.37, 6.81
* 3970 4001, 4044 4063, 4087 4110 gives -0.88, 5.73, 6.9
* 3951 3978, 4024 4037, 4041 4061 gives -1.72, 3.98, 6.82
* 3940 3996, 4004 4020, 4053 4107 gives -4.34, 4.79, 6.82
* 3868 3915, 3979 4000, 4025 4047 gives -0.98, 4.45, 6.92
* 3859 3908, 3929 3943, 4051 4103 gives 6.66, 4.25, 6.84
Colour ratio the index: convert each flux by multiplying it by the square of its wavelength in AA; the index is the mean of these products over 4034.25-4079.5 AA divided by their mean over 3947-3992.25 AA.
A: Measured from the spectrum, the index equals 1.5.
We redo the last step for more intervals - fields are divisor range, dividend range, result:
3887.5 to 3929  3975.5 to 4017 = 1.49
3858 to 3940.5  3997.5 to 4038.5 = 1.85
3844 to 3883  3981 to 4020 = 1.82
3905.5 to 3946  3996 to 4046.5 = 1.89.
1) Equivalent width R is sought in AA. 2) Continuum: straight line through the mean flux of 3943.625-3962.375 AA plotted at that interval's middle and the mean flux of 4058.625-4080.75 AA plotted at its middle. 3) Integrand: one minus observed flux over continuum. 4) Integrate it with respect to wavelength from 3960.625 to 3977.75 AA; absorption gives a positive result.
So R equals 5.9 AA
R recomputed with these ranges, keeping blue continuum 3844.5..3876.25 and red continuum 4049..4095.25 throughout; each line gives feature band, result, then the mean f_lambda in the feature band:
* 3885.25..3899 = 0.3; 4.38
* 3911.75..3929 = 1.0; 4.59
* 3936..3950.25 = 3.5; 3.93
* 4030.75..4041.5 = -1.0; 7.04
